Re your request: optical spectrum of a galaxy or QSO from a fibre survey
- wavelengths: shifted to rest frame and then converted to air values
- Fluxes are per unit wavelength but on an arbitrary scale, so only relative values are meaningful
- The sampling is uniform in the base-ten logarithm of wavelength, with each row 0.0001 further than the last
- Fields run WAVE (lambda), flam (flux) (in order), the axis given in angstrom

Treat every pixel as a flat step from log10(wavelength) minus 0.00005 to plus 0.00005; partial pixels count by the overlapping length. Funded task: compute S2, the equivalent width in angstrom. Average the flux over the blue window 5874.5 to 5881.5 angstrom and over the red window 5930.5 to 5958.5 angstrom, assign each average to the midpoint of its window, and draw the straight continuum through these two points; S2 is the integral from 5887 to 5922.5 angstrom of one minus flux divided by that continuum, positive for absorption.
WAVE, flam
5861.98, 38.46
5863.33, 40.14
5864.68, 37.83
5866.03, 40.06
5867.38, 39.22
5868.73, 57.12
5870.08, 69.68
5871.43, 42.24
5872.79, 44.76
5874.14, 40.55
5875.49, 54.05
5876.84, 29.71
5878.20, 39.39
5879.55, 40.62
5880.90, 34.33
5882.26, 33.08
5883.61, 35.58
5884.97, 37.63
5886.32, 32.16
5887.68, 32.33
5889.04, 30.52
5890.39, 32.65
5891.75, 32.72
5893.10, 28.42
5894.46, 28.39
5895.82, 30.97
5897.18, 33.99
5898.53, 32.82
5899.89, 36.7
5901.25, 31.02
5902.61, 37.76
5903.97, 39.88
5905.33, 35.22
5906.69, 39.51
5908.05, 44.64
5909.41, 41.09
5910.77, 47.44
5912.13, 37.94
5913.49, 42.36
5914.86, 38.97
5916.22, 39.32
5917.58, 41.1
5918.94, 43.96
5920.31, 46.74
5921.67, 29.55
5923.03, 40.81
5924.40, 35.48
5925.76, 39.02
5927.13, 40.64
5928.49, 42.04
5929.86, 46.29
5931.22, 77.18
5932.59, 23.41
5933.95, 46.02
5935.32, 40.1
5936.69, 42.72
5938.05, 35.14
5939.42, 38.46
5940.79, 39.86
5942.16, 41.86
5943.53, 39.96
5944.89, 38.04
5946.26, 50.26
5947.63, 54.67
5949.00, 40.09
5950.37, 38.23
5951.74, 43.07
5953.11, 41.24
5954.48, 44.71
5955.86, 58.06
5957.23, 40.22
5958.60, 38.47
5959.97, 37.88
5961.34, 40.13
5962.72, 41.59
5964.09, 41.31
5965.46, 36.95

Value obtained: 3.9 angstrom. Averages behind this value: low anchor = 39.8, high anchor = 43.6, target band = 36.8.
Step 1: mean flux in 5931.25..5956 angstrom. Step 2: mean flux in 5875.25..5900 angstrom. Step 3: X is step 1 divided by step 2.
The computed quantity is 1.25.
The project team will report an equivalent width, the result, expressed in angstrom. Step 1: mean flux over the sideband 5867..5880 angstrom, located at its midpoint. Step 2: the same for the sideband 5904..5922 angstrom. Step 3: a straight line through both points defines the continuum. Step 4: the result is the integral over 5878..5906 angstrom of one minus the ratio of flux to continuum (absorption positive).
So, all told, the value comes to 6.1 angstrom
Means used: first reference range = 46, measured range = 34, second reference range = 40.8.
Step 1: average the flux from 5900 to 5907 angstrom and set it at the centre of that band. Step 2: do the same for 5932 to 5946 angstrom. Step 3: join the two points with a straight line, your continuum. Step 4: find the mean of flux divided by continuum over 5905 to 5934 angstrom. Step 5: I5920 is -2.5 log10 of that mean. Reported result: -0.11 mag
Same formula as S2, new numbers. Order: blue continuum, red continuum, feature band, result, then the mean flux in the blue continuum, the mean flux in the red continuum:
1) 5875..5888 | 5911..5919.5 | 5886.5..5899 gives 2.2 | 36.8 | 40.9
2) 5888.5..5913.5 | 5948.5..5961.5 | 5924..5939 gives -1.2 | 35.9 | 42.3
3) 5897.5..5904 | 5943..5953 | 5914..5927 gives -0.3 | 35.1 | 43.4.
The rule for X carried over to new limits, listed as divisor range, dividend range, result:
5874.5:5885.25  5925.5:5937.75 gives 1.16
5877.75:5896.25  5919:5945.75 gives 1.24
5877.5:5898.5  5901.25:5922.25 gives 1.20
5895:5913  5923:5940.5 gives 1.12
